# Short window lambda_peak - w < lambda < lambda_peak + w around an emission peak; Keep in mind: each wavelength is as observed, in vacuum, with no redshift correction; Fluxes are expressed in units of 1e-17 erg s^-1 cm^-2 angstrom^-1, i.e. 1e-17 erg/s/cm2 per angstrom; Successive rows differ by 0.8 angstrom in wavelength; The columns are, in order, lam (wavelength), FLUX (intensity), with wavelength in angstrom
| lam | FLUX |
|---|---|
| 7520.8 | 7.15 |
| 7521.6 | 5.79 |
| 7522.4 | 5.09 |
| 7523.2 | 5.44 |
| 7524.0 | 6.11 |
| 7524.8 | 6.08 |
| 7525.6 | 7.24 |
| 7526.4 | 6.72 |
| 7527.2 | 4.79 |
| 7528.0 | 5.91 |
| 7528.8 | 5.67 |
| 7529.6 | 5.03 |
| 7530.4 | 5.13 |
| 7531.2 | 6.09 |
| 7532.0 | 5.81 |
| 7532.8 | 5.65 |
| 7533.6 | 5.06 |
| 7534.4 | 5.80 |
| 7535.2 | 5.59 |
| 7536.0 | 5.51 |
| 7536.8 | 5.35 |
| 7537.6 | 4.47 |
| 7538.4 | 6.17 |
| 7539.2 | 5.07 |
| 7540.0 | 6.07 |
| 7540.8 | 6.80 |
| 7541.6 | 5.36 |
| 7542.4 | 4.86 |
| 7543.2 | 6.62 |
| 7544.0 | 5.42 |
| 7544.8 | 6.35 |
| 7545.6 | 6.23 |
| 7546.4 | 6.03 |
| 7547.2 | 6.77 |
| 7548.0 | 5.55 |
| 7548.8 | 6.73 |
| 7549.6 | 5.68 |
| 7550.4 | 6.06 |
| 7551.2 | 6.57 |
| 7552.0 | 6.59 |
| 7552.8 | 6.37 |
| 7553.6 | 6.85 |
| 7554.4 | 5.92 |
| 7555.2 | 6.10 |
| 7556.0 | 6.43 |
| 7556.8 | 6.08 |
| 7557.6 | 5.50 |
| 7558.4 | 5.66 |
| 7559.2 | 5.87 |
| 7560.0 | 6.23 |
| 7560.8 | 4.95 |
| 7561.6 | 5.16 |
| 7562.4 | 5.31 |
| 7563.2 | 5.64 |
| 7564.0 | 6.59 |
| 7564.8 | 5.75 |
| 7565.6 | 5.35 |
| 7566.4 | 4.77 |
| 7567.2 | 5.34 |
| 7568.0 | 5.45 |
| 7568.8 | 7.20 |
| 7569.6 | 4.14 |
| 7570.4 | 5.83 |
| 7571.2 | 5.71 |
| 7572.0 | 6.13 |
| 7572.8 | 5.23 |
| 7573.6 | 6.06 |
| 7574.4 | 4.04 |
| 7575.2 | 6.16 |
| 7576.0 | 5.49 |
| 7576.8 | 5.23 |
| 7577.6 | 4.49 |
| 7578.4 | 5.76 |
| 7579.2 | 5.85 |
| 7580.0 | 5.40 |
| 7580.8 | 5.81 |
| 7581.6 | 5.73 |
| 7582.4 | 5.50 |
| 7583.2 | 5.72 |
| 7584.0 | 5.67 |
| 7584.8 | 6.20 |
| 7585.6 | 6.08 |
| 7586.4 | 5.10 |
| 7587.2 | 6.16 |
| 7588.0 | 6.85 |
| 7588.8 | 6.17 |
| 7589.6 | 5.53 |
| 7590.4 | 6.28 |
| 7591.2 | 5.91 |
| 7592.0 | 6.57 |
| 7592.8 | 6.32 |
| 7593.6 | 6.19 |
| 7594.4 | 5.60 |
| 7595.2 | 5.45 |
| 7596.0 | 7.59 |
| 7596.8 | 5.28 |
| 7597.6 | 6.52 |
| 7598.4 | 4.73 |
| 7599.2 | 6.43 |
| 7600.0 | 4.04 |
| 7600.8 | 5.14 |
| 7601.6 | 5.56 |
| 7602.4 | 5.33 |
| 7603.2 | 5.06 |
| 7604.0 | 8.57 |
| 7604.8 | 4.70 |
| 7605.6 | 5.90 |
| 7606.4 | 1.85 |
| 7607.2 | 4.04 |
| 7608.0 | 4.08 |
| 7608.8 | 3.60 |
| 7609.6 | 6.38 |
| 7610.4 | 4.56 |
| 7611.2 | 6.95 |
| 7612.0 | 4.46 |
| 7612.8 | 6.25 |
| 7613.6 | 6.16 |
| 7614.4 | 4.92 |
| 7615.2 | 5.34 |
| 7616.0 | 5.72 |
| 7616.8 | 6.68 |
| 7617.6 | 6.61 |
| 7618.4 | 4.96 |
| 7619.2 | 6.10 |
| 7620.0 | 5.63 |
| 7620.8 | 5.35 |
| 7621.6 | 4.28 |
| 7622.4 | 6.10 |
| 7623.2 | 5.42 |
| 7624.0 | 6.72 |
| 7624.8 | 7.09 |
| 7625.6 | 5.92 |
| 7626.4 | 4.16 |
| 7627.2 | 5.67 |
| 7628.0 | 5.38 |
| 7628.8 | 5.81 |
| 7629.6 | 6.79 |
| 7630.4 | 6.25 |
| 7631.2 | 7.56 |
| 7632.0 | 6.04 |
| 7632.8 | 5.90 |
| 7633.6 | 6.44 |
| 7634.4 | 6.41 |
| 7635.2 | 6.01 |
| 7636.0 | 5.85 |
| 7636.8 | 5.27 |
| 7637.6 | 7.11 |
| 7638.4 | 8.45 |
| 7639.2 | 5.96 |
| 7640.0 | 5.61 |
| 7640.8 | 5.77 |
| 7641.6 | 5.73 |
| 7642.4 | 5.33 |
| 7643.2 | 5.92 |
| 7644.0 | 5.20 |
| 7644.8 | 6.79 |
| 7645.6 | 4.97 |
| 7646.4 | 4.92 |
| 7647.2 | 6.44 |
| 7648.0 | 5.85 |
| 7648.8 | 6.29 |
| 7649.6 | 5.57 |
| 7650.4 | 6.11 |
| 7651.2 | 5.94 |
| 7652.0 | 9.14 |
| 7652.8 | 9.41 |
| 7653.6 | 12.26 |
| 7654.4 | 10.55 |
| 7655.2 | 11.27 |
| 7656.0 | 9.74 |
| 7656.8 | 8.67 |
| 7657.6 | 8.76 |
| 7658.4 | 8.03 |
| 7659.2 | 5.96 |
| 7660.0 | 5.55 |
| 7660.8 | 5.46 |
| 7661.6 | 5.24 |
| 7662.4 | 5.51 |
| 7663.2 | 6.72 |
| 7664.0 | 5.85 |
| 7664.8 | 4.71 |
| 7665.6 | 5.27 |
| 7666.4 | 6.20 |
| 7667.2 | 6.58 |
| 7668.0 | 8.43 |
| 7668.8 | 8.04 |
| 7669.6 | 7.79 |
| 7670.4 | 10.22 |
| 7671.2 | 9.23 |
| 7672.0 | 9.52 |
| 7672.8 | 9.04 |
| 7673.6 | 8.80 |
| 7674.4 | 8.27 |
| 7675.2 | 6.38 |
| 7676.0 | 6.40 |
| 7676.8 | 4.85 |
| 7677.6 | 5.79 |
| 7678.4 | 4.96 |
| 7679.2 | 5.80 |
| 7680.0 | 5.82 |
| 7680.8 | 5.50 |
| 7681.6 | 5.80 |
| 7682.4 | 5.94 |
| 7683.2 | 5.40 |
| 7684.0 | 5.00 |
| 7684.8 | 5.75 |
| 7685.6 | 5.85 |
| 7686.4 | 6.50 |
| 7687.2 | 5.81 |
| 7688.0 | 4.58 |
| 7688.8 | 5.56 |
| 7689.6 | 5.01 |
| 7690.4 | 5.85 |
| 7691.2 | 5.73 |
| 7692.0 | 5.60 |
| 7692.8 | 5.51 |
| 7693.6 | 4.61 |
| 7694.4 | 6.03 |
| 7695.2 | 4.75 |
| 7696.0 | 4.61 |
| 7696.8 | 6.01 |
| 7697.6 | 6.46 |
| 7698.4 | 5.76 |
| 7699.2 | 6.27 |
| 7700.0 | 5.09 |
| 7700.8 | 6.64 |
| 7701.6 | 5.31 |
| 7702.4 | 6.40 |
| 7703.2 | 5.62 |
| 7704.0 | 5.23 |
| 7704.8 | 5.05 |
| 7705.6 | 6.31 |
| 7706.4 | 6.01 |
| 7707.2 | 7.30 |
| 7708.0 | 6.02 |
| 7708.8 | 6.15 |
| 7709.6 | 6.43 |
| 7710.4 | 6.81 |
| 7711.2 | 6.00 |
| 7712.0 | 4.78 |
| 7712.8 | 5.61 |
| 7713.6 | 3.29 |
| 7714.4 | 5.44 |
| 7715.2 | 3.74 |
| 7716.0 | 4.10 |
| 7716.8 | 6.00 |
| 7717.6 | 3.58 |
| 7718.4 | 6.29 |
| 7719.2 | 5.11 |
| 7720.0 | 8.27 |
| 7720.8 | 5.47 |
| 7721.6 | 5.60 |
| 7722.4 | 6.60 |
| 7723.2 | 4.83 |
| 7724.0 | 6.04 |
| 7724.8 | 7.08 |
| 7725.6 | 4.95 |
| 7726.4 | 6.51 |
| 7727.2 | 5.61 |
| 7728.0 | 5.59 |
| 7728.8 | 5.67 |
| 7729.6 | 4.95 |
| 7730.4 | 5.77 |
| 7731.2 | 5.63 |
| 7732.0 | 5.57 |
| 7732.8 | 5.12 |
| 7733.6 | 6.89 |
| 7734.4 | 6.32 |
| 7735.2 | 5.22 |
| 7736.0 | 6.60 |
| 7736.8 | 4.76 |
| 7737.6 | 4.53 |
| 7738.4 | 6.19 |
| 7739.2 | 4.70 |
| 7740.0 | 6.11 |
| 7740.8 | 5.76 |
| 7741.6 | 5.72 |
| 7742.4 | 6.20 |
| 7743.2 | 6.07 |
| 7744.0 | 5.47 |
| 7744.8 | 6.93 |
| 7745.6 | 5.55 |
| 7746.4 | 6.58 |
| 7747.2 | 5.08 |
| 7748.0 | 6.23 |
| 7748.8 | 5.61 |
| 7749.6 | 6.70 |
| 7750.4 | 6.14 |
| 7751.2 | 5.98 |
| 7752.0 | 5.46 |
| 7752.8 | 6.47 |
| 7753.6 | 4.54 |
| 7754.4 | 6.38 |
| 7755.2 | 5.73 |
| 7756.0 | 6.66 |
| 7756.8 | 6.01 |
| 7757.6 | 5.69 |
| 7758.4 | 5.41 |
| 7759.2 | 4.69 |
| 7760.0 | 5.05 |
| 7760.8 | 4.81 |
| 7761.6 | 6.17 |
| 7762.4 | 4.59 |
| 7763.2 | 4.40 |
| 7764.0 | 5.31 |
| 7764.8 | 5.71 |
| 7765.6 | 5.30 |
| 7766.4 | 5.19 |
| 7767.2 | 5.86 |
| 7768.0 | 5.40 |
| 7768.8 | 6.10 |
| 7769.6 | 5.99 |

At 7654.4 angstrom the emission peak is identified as [S II]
